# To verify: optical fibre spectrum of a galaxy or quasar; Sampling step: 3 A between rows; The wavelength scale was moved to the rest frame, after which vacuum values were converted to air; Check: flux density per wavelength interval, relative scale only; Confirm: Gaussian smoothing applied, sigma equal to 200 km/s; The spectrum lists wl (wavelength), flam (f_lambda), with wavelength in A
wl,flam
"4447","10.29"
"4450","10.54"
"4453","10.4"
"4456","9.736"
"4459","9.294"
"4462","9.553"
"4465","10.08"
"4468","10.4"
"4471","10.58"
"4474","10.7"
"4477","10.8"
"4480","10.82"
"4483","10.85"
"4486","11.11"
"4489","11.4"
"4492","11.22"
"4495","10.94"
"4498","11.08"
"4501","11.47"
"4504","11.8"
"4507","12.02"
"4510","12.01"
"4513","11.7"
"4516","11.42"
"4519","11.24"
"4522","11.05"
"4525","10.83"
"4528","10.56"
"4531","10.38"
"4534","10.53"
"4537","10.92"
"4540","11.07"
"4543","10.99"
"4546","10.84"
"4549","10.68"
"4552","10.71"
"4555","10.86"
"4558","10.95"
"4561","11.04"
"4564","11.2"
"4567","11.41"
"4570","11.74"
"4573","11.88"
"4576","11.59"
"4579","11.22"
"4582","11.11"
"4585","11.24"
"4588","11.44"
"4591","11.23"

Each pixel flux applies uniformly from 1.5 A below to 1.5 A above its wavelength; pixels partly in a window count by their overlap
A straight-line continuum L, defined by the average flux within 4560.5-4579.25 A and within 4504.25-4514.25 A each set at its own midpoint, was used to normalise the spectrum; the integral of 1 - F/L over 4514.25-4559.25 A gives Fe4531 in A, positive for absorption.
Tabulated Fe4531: 3.2 A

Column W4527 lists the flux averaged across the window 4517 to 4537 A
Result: 10.8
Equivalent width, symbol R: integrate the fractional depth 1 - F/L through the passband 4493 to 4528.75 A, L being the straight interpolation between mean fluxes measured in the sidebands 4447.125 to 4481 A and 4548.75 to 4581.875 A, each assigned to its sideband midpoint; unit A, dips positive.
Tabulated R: -2.2 A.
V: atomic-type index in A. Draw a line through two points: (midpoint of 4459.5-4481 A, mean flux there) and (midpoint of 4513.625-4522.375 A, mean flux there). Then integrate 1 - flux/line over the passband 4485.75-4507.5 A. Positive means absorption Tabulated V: -1.0 A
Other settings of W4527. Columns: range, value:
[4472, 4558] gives 11.1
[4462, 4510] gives 11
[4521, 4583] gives 11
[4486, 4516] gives 11.5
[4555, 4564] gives 11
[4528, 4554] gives 10.8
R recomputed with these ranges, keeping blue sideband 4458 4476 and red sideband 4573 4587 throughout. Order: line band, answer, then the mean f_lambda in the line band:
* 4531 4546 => 0.1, 10.8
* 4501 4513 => -1.5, 11.9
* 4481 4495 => -1.0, 11.1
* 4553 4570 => 0.0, 11.1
